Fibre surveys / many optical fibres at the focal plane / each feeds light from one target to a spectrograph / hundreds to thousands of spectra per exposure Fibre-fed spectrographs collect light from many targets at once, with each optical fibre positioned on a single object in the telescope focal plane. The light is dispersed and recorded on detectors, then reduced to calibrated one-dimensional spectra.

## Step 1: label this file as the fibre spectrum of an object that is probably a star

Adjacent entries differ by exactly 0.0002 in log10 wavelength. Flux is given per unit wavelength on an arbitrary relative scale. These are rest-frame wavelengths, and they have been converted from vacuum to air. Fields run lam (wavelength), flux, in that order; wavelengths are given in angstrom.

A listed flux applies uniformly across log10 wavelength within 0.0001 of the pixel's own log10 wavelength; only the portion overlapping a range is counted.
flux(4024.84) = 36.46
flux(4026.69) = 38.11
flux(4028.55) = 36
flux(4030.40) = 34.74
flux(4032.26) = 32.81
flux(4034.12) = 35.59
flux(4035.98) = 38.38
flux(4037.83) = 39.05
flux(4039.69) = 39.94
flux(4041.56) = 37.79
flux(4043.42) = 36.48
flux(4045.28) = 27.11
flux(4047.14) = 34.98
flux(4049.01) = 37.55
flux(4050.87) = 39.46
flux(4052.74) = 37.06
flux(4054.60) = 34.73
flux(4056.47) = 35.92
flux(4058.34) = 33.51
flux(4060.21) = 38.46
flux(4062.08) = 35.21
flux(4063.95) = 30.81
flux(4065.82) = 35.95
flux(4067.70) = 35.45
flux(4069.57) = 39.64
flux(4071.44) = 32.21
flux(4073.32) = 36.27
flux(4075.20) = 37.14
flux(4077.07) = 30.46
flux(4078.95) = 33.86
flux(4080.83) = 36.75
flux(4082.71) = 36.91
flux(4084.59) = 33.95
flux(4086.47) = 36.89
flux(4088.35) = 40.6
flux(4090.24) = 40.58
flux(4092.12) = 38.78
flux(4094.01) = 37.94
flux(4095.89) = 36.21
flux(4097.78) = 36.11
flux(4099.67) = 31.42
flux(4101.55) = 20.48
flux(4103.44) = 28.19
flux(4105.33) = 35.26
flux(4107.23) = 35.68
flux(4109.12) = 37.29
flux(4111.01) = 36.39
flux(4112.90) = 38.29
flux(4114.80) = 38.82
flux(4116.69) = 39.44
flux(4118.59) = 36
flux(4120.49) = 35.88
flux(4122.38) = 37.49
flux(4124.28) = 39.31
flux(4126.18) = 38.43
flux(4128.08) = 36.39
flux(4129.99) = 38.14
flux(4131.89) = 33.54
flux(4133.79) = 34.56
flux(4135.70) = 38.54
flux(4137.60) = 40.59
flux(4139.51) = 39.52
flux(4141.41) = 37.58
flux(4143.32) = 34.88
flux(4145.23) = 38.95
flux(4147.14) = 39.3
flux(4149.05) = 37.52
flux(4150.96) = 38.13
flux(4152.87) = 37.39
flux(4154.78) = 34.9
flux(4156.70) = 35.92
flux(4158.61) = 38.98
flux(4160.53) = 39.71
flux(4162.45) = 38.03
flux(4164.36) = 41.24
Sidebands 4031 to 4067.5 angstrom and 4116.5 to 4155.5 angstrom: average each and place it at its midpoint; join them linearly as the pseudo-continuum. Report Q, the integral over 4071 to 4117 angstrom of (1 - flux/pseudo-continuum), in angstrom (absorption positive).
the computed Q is 1.5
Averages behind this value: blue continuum 35.8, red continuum 37.4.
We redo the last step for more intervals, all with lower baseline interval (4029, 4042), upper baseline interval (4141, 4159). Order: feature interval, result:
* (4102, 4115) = 0.76 angstrom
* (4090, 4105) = 1.47 angstrom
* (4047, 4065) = 0.54 angstrom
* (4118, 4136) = 0.20 angstrom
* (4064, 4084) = 0.95 angstrom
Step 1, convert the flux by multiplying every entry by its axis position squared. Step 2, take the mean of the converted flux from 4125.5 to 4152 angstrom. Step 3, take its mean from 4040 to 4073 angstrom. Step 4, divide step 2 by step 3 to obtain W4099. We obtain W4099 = 1.10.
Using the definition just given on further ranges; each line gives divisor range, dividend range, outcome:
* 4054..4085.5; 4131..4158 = 1.10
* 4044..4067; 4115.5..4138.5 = 1.10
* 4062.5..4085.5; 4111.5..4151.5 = 1.11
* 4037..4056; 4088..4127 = 1.02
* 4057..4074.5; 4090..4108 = 0.97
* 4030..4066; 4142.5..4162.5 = 1.11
